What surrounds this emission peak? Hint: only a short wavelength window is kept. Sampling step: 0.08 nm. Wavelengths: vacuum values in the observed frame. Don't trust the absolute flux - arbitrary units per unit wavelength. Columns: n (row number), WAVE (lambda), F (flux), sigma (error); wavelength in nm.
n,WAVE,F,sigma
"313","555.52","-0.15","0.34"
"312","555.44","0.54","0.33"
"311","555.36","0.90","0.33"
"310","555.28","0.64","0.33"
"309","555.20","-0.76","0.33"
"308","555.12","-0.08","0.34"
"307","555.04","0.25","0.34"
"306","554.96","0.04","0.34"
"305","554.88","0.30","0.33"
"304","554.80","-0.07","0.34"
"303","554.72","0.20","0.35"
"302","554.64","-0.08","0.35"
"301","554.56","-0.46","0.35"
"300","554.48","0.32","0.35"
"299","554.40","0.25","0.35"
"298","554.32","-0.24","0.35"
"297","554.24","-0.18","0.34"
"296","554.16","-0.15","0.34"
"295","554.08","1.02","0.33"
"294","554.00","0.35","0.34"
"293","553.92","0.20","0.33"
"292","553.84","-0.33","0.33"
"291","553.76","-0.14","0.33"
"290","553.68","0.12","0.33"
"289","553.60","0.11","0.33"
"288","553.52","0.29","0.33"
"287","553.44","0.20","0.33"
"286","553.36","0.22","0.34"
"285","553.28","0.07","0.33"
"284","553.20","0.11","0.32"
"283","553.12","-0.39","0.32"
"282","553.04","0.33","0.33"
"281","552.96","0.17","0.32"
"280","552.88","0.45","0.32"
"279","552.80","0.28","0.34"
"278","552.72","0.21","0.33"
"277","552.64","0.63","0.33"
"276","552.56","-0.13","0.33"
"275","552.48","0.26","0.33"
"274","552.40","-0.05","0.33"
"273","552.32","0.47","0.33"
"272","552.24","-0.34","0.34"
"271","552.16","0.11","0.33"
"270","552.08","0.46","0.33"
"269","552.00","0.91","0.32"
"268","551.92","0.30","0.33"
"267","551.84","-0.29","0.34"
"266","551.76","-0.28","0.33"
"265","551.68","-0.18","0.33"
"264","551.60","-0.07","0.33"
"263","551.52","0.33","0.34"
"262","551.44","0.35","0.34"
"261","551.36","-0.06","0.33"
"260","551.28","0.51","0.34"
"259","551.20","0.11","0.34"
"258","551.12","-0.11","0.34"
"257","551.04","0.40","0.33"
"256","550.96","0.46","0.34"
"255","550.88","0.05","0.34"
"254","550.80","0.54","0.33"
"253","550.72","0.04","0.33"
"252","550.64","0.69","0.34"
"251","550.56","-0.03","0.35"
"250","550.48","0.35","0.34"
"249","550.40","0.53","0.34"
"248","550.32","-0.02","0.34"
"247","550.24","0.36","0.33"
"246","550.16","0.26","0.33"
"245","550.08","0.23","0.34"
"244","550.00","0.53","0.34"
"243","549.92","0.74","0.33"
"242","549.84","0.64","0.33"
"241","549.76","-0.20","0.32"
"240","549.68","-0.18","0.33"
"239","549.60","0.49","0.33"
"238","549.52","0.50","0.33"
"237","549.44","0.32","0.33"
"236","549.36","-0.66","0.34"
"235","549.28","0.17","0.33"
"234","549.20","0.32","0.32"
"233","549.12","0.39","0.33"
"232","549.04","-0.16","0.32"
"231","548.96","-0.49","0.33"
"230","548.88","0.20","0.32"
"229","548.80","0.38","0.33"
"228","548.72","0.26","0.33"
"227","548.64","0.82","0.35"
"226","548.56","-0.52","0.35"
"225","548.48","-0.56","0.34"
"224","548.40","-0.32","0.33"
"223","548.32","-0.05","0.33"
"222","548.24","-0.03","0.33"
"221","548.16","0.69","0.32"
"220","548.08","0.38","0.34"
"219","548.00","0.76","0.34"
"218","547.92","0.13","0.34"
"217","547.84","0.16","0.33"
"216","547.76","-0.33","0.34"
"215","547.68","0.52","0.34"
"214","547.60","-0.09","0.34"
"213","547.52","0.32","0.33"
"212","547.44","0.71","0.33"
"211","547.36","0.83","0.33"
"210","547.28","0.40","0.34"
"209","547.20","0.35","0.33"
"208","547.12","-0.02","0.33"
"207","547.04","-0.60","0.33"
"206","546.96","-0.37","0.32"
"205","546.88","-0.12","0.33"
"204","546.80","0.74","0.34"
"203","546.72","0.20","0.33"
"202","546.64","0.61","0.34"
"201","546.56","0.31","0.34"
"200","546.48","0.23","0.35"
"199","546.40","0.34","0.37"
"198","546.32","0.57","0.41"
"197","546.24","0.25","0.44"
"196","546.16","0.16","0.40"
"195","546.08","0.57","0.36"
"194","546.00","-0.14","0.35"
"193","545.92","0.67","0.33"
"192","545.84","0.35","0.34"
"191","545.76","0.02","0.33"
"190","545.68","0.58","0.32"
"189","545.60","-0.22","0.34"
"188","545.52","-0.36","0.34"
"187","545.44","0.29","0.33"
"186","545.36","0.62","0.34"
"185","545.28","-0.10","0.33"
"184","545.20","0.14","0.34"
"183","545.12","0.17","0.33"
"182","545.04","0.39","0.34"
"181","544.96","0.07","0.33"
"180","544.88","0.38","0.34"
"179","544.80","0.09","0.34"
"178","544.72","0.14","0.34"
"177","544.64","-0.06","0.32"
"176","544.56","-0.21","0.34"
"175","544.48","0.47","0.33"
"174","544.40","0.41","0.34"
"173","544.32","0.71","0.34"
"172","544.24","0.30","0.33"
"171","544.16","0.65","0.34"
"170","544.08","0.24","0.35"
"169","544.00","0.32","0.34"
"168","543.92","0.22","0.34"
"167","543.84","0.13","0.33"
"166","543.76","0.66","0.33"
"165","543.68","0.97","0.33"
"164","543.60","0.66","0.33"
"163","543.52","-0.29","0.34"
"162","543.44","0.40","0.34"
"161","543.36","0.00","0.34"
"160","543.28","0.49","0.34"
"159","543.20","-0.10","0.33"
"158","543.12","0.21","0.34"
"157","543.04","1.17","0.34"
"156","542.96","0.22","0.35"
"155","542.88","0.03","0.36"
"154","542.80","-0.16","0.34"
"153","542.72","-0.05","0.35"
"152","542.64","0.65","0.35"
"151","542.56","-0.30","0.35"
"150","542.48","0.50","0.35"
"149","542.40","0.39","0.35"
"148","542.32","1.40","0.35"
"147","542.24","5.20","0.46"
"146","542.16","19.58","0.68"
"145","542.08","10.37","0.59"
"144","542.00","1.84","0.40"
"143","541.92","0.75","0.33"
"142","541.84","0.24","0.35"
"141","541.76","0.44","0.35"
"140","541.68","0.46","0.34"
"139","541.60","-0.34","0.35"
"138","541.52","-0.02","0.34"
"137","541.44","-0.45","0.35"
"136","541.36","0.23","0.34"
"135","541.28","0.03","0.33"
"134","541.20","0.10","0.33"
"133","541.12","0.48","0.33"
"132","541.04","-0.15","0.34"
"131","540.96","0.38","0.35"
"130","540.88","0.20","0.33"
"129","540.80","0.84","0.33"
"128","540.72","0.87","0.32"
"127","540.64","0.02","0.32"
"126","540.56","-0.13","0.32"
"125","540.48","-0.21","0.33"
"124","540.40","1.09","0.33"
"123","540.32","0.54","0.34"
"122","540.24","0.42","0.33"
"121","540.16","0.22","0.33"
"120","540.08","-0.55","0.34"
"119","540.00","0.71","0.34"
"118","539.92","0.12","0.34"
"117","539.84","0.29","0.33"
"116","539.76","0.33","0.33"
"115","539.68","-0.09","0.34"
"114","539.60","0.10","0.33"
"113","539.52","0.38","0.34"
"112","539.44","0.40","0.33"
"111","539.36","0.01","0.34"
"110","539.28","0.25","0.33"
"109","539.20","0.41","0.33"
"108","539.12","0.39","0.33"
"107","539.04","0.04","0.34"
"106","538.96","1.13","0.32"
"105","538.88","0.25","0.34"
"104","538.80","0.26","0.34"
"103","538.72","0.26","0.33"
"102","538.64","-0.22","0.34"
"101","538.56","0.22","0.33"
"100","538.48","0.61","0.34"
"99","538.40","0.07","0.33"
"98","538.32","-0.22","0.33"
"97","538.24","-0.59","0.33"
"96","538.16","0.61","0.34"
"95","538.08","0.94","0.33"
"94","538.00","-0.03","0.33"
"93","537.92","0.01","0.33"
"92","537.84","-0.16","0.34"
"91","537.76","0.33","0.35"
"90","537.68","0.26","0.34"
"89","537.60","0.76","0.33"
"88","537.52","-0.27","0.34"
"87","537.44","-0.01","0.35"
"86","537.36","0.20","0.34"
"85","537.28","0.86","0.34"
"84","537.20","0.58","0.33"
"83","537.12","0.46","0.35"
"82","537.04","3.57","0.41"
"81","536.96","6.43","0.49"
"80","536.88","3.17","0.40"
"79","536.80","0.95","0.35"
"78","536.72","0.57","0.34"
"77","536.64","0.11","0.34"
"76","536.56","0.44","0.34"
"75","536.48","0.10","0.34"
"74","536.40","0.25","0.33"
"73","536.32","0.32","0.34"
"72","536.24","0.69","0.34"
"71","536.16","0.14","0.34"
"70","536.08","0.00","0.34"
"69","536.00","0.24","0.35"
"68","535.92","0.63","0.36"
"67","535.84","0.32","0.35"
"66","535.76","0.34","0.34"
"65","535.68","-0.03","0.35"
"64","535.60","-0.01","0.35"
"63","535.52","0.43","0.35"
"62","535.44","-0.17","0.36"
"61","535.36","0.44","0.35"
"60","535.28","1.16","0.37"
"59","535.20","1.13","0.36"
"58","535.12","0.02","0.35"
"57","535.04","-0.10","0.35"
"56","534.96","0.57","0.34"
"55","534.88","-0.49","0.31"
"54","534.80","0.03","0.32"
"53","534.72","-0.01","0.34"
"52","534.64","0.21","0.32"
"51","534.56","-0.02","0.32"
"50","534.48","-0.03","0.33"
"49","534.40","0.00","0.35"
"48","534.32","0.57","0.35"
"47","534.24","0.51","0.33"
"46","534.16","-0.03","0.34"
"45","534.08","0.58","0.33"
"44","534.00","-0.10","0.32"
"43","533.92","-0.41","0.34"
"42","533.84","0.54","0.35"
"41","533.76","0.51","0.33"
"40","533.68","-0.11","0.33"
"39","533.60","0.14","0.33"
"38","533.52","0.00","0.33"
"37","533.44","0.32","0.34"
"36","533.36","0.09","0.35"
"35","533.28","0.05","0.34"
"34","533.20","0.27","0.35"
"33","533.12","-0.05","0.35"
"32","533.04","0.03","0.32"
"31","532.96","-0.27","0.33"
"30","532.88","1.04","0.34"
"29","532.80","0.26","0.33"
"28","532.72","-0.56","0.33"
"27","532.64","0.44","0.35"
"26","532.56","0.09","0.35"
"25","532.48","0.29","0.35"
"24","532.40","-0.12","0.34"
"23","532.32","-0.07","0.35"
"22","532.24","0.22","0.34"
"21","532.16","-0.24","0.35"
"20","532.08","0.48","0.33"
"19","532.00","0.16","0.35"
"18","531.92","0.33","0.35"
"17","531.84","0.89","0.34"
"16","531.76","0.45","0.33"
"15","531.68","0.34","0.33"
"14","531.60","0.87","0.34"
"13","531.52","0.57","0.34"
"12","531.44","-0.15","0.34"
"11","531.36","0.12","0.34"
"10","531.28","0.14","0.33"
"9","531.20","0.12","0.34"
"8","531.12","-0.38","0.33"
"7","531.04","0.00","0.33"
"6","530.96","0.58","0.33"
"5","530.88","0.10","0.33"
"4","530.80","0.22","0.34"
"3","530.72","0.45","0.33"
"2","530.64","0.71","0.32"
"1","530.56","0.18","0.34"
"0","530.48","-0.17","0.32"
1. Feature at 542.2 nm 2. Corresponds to [O III]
